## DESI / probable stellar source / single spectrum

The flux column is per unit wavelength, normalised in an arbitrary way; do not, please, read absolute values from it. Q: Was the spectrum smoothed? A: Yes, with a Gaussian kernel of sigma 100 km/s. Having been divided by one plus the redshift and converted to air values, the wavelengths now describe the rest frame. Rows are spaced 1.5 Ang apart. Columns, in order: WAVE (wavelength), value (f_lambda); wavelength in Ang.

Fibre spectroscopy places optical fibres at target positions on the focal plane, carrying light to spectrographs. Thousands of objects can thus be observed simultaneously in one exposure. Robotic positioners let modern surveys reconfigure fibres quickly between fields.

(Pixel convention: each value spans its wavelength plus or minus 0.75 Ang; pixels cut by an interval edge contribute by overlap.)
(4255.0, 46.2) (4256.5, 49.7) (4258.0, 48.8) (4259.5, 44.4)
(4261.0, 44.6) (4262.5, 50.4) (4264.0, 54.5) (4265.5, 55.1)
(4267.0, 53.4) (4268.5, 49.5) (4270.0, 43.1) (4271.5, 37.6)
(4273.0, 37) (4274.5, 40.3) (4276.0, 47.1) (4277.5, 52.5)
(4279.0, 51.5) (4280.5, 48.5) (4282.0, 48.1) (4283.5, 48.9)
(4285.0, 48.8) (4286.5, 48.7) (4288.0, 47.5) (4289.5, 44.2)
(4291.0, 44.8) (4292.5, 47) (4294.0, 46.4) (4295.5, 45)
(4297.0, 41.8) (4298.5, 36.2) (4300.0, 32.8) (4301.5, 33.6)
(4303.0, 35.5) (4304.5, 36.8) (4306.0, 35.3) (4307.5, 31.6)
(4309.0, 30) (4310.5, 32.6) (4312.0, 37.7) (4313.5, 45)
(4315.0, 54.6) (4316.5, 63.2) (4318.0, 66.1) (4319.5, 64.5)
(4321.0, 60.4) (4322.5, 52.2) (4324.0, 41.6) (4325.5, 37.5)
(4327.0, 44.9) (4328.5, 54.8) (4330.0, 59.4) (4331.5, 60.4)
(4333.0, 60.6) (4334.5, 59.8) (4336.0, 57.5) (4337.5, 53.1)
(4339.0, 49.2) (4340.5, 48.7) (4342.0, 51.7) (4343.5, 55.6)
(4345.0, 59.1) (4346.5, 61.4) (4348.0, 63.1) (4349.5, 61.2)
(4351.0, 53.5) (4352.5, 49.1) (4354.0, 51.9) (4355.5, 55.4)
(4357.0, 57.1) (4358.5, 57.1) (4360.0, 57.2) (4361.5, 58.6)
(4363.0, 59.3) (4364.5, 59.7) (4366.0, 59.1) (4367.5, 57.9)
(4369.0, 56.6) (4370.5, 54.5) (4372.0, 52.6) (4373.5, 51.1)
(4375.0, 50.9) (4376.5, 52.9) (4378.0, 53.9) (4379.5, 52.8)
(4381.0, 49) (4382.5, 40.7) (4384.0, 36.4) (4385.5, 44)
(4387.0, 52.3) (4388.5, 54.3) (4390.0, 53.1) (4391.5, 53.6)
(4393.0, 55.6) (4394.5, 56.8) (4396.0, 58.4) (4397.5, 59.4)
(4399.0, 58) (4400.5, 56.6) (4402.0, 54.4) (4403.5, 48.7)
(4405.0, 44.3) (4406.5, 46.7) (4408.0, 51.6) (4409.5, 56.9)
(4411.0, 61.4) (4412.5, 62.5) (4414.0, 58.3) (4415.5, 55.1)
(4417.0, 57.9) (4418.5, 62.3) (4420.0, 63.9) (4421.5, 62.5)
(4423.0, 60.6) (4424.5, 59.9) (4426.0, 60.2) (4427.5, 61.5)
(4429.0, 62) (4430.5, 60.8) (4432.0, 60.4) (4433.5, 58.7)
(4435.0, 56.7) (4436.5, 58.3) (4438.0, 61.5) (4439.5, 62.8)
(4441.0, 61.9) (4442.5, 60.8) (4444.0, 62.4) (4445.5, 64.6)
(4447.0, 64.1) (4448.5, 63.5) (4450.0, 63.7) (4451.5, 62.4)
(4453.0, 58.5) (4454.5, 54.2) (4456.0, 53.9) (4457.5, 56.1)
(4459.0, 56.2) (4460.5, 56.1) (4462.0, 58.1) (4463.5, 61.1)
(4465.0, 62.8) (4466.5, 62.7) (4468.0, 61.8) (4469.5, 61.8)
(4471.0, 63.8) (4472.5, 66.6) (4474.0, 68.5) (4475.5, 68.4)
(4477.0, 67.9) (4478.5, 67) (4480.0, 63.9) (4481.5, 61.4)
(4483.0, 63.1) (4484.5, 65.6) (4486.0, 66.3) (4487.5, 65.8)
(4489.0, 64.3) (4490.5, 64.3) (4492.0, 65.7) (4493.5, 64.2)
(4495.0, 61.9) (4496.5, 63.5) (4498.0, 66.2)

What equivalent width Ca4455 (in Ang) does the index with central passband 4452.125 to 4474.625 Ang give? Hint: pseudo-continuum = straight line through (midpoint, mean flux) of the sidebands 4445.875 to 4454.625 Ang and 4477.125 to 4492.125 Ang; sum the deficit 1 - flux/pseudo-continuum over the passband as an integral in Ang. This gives 1.01 Ang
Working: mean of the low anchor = 61.7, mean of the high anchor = 64.8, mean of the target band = 60.1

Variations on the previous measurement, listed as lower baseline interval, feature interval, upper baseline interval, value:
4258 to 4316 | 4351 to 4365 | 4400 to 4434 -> -1.2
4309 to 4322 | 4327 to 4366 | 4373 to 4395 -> -4.0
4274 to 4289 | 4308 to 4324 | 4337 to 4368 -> 0.7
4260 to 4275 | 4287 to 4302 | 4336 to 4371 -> 2.2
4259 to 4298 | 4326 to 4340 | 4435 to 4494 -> -1.0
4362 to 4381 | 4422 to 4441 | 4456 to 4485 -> -0.3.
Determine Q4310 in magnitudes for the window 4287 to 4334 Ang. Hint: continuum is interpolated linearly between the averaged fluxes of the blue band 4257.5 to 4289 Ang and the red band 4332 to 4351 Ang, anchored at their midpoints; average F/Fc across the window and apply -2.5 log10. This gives 0.147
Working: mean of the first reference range 47.6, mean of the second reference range 56.7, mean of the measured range 46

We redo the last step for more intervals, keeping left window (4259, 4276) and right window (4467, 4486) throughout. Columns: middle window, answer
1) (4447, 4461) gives 0.08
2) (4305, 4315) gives 0.34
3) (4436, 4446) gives 0.00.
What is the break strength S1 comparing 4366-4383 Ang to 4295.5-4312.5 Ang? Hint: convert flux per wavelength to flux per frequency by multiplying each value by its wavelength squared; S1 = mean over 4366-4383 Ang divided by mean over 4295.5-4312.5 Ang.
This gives 1.54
